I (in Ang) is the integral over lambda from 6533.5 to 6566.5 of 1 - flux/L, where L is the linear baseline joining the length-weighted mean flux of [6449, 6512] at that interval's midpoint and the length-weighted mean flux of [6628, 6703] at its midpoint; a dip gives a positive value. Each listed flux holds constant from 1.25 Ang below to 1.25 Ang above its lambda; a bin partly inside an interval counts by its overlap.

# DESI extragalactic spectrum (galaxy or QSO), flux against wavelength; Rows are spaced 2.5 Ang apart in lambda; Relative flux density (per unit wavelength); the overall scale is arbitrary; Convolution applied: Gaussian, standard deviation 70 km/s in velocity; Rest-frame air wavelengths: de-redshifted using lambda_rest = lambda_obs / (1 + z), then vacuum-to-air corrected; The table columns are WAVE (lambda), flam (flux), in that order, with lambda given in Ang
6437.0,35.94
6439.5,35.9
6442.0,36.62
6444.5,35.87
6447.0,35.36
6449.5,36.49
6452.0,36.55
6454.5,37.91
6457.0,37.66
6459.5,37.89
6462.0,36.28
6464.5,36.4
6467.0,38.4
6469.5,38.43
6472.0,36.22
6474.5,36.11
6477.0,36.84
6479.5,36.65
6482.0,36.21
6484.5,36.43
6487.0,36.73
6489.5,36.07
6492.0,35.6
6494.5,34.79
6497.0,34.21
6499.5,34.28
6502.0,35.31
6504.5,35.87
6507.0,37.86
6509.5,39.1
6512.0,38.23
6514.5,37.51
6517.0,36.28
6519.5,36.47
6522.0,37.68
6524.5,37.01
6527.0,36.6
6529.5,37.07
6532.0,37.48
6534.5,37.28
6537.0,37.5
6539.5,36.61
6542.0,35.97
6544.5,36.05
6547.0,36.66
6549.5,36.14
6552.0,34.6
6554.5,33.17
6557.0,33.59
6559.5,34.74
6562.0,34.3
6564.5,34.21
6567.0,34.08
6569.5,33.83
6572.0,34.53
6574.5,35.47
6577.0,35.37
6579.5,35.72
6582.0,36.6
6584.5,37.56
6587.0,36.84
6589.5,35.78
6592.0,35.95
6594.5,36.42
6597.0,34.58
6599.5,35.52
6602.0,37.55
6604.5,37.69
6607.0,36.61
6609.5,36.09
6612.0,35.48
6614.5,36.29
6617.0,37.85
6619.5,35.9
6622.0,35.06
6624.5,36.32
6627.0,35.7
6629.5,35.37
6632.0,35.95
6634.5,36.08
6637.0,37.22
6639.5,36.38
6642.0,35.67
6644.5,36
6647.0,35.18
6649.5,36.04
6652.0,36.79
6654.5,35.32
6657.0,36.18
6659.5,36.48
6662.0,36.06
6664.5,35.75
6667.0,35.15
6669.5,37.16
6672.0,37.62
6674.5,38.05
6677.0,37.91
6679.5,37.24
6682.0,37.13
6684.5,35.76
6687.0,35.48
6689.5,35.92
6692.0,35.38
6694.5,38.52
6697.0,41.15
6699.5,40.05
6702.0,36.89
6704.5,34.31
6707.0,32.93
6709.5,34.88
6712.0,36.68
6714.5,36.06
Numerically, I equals 1.1 Ang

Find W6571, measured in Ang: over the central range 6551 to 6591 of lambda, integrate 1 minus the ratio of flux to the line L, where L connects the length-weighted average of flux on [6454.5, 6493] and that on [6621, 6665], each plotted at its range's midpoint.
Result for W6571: 1.4 Ang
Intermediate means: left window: 36.8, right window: 36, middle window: 35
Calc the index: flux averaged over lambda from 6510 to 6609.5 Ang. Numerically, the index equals 36.1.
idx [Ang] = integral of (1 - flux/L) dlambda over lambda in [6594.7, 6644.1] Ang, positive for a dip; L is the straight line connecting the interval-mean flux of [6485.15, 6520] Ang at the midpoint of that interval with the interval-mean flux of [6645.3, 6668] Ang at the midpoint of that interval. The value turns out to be -0.3 Ang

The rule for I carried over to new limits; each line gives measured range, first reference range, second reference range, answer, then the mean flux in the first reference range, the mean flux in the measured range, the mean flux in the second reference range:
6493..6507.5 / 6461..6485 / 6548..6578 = 0.3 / 36.8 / 35.3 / 34.5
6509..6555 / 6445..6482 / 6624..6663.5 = -0.2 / 36.9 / 36.7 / 36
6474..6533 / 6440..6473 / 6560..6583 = -0.7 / 36.9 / 36.5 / 34.9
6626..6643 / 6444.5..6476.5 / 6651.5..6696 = 0.3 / 36.9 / 36.1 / 36.6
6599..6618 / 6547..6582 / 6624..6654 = -0.6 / 34.7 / 36.7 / 36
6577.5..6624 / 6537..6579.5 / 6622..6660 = -1.0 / 35.1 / 36.3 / 36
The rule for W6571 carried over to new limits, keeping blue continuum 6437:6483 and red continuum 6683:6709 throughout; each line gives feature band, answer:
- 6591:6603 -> 0.2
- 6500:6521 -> -0.2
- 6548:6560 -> 0.7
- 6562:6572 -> 0.7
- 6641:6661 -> 0.4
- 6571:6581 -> 0.4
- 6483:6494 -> 0.2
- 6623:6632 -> 0.2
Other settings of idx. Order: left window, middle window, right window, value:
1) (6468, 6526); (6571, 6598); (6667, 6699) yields 0.7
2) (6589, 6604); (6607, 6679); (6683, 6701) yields 0.9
